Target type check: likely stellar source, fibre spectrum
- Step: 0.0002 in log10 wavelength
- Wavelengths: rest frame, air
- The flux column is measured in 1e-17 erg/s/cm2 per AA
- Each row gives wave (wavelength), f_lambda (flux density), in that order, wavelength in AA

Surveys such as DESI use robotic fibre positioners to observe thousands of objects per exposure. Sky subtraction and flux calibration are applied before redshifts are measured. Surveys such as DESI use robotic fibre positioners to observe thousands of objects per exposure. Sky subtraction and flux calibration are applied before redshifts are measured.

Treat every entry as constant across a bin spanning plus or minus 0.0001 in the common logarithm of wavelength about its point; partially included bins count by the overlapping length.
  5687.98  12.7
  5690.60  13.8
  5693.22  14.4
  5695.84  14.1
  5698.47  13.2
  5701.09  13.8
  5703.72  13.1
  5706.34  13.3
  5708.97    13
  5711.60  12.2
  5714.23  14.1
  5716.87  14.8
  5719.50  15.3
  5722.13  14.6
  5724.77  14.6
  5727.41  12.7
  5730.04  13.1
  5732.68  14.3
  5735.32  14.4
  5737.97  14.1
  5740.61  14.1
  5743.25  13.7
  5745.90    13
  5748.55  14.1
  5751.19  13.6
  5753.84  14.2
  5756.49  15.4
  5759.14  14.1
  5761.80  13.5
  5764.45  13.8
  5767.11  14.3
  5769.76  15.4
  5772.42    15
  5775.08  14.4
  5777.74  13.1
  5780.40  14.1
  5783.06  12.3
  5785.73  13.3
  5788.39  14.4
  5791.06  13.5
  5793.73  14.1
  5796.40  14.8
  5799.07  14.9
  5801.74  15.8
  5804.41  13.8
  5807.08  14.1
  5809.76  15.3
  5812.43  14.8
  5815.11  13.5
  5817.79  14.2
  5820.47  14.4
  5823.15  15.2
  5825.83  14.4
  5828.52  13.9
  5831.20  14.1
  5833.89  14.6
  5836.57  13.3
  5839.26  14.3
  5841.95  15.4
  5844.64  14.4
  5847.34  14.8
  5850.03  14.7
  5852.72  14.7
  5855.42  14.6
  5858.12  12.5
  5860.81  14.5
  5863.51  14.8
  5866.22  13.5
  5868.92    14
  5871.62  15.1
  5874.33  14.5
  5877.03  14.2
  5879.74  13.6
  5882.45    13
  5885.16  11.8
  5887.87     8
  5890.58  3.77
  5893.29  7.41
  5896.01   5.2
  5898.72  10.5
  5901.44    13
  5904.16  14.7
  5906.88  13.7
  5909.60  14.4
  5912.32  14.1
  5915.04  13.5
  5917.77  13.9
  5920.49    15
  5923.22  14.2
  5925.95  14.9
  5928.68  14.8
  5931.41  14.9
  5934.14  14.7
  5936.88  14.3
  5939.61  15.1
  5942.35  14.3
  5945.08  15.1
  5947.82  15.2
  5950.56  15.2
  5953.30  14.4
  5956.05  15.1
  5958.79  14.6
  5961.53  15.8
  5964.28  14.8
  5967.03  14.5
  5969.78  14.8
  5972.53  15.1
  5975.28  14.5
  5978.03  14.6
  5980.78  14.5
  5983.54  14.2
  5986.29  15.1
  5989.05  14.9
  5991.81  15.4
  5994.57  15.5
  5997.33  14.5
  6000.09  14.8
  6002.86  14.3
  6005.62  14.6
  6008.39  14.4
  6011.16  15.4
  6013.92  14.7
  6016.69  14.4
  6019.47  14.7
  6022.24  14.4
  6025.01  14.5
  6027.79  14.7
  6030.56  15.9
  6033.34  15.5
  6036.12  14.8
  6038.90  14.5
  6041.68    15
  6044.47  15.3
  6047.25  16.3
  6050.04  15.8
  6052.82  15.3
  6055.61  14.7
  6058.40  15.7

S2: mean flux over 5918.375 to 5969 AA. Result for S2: 14.8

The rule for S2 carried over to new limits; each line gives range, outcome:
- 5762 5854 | 14.3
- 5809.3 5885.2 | 14.2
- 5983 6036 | 14.8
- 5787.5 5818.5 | 14.4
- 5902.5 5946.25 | 14.5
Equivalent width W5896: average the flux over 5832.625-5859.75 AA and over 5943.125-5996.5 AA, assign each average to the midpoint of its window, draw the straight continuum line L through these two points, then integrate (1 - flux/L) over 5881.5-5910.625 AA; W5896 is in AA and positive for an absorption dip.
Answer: 8.29 AA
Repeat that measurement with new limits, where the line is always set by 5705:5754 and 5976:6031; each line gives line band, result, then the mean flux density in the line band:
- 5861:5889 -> 1.9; 13.3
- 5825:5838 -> 0.1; 14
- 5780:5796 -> 0.4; 13.7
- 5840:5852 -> -0.5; 14.8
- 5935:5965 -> -0.7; 14.9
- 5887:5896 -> 5.2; 6.13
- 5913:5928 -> 0.2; 14.3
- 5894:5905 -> 3.0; 10.5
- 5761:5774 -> -0.4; 14.4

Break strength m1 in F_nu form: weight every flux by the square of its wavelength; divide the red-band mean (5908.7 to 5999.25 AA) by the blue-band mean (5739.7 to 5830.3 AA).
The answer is 1.1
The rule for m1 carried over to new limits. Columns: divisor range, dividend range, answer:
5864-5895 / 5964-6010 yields 1.30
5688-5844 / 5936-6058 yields 1.15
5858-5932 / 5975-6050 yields 1.21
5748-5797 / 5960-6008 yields 1.13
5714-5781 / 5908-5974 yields 1.11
